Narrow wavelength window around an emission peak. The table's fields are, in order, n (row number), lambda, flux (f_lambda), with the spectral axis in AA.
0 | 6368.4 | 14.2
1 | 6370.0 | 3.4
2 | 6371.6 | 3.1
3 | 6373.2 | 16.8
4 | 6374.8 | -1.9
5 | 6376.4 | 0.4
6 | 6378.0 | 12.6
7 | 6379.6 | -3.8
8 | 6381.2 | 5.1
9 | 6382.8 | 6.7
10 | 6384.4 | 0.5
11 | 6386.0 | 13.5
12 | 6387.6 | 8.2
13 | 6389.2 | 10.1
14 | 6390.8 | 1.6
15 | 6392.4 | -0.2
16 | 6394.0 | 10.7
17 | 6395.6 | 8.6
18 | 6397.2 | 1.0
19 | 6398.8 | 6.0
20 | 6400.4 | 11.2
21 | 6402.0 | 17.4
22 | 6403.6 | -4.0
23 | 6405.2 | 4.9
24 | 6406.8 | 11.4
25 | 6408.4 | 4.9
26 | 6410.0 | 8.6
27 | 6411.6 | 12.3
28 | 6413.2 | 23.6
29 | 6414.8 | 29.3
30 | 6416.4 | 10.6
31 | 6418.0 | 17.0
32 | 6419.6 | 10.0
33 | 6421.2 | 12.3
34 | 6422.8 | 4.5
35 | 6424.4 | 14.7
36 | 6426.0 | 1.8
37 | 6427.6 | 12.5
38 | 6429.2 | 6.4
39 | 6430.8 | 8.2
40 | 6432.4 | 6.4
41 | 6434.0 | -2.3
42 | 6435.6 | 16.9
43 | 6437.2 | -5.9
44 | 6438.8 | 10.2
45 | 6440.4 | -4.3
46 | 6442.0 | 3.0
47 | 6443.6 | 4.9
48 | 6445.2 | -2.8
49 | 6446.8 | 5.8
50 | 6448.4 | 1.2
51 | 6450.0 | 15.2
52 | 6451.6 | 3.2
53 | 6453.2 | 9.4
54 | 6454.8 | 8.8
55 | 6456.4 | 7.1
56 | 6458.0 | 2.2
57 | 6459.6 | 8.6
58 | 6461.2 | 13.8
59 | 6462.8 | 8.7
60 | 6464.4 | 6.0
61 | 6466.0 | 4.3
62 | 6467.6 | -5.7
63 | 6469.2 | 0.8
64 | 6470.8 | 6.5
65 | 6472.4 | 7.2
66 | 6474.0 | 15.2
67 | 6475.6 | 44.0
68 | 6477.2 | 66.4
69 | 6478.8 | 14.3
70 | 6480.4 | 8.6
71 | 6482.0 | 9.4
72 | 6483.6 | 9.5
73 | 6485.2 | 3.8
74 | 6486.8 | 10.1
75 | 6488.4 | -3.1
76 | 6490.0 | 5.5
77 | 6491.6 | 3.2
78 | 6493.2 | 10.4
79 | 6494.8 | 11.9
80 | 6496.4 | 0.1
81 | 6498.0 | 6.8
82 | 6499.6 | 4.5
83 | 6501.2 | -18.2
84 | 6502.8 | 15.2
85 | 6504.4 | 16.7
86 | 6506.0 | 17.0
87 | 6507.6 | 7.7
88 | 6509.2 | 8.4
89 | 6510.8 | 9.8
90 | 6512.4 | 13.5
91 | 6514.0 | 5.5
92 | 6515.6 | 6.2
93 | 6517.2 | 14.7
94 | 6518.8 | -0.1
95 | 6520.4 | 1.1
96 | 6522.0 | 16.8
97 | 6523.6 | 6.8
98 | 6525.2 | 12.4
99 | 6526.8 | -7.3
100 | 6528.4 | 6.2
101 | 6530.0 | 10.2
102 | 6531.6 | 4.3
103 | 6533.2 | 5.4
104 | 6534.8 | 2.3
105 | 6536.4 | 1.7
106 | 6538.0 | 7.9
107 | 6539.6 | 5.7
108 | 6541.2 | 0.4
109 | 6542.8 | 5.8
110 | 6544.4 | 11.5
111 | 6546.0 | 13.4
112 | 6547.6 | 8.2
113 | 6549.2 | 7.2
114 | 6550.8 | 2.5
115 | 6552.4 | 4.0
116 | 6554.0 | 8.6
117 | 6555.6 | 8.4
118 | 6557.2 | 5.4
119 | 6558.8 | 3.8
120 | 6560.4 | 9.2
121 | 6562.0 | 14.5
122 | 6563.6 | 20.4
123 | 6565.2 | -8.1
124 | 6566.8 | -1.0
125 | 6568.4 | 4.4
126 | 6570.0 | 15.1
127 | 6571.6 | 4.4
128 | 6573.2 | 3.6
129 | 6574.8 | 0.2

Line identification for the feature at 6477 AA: [O III] 5007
